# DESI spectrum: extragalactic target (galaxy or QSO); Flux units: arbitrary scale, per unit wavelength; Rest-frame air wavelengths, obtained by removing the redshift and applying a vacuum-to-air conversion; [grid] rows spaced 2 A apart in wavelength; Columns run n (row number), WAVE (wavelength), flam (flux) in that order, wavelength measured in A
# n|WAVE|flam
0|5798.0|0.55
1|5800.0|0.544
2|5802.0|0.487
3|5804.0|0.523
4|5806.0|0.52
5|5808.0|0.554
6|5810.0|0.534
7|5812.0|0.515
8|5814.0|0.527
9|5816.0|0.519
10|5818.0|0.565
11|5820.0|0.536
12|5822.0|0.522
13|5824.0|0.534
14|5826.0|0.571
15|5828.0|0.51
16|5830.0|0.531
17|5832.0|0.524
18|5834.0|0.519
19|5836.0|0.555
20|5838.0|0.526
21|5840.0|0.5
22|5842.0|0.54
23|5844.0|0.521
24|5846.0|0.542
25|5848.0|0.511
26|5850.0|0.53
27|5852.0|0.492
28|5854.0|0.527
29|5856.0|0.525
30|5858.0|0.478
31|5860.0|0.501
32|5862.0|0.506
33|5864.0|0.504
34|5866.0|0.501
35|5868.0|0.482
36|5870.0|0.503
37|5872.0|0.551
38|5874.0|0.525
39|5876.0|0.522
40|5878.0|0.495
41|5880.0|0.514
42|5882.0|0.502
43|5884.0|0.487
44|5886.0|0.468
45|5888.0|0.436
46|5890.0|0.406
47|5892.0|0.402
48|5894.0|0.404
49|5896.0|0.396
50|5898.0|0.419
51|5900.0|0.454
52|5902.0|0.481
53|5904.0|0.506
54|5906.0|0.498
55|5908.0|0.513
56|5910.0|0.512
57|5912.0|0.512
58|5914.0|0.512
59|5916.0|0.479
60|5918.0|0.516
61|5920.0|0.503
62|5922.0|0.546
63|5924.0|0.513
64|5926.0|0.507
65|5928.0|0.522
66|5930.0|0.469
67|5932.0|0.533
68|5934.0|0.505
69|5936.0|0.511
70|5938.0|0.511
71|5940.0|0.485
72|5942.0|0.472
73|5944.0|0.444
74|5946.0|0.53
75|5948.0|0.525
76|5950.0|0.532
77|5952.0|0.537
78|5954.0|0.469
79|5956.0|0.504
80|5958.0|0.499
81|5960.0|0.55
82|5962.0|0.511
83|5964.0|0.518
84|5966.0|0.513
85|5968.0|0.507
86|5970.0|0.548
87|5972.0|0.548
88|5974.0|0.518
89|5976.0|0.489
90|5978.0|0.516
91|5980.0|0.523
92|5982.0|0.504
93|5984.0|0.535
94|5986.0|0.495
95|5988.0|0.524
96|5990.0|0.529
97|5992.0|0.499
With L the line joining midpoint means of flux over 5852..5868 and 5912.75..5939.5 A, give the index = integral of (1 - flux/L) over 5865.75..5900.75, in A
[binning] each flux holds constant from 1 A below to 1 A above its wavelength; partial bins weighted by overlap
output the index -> 2.5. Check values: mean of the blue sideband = 0.504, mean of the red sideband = 0.509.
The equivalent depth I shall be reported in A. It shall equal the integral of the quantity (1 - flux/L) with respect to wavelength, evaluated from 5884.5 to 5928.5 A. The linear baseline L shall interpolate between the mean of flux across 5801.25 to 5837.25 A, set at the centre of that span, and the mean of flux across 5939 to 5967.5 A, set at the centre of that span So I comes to 3.2 A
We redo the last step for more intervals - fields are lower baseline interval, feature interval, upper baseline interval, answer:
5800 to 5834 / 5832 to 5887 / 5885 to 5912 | -2.40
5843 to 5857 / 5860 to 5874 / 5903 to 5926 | 0.26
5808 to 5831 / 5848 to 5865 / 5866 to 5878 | 0.38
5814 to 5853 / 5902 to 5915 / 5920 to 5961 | 0.19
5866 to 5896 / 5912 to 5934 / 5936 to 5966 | -0.68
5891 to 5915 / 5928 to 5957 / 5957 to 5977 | -0.16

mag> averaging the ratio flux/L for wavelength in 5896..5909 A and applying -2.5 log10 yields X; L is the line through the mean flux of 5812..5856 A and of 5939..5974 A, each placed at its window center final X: 0.10 mag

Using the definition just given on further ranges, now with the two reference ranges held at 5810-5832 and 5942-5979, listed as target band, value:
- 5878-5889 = 0.09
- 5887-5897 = 0.27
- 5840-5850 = 0.01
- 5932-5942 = 0.03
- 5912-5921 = 0.03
